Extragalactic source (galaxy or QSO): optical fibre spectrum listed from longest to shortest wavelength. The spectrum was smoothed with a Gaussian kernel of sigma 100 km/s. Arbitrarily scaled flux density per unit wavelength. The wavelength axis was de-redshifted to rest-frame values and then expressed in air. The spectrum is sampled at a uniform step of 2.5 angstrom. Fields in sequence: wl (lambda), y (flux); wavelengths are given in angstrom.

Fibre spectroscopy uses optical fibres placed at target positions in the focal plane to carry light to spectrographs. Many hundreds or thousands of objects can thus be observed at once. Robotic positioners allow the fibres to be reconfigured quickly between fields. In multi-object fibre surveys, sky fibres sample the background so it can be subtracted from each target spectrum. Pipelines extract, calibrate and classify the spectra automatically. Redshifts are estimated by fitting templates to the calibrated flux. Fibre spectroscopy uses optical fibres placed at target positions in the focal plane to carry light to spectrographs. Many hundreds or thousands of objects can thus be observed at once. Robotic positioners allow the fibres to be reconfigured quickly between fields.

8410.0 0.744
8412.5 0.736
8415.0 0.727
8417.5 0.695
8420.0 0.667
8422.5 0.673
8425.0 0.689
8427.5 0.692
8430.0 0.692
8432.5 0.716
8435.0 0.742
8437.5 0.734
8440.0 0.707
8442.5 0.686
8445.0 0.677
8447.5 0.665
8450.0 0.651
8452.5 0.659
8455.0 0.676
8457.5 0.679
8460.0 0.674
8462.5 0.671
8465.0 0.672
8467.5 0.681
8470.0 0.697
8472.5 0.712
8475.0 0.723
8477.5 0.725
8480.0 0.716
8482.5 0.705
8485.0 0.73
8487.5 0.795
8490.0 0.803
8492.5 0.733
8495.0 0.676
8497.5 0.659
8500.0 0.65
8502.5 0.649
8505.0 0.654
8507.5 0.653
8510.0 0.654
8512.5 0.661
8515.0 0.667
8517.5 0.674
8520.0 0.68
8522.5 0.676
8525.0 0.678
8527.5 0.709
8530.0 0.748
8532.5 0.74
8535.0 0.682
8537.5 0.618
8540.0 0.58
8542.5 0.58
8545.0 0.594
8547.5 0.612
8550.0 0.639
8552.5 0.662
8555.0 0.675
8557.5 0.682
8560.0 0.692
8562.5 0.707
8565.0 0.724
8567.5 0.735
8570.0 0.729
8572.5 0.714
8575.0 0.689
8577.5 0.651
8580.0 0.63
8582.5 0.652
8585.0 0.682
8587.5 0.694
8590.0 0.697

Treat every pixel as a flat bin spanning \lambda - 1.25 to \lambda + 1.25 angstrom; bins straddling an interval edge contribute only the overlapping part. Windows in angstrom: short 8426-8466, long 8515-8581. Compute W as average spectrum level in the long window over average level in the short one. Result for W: 0.98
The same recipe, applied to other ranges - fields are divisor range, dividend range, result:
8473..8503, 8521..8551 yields 0.92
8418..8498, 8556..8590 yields 0.99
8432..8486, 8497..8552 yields 0.95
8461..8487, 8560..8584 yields 0.98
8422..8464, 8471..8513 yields 1.02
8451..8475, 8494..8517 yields 0.97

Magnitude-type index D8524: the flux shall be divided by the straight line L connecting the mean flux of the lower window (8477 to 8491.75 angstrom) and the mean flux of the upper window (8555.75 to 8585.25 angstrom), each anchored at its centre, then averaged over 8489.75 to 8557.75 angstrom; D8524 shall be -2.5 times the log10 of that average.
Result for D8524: 0.09 mag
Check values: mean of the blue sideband 0.746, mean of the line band 0.665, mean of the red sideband 0.691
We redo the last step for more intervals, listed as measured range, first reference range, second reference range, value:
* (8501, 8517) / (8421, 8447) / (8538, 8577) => 0.04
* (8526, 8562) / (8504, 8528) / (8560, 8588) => 0.03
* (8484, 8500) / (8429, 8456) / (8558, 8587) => -0.05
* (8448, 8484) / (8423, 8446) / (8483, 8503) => 0.03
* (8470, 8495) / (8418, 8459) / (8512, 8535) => -0.06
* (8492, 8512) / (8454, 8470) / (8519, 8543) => 0.02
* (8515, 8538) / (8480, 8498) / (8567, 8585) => 0.03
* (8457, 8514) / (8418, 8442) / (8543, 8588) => -0.01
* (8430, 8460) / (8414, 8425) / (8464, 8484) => 0.01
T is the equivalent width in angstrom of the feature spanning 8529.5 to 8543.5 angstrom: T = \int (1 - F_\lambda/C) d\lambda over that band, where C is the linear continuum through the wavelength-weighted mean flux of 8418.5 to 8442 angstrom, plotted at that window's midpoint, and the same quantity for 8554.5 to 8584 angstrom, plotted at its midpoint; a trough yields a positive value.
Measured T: 0.8 angstrom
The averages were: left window 0.701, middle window 0.655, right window 0.69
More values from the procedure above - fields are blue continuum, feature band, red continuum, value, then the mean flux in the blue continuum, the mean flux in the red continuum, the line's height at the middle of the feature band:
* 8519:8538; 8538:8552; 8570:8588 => 1.69 angstrom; 0.694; 0.676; 0.688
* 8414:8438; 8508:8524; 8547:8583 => 0.48 angstrom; 0.701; 0.682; 0.689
